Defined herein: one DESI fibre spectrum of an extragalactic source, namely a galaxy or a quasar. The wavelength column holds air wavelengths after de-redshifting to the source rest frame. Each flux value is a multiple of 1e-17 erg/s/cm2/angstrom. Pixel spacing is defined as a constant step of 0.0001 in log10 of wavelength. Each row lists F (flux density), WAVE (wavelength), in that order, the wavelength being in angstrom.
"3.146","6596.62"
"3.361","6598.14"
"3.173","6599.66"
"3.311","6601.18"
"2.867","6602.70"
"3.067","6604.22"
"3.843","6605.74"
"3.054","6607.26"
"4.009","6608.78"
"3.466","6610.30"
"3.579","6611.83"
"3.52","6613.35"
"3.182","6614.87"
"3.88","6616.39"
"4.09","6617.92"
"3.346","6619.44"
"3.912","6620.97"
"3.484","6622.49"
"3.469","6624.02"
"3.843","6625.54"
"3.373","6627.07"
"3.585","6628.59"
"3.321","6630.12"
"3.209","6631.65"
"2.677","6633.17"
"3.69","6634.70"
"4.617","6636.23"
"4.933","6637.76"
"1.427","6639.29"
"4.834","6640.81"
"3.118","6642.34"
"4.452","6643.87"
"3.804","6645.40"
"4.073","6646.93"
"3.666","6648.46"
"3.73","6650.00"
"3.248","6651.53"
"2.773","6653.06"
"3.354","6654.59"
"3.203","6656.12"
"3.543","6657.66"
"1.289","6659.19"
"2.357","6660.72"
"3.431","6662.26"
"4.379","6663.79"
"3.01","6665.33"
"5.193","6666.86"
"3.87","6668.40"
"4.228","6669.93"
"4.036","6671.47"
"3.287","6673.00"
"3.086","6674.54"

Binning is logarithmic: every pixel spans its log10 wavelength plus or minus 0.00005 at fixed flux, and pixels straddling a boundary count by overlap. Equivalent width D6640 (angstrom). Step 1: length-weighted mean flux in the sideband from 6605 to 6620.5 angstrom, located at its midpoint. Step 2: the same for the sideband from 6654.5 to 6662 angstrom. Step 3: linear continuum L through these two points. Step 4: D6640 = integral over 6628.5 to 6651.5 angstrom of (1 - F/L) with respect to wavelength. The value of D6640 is -4.4 angstrom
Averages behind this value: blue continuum 3.6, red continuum 2.74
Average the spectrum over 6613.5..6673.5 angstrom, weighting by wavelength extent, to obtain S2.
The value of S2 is 3.56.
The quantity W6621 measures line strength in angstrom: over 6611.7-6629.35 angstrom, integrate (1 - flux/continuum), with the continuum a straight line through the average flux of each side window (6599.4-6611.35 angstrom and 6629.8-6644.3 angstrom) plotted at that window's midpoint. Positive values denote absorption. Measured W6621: -0.6 angstrom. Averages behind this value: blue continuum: 3.36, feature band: 3.61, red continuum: 3.62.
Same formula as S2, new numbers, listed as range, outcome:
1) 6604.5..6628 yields 3.59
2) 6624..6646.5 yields 3.64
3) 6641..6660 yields 3.4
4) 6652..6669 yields 3.3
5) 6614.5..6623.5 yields 3.66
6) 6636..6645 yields 3.85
